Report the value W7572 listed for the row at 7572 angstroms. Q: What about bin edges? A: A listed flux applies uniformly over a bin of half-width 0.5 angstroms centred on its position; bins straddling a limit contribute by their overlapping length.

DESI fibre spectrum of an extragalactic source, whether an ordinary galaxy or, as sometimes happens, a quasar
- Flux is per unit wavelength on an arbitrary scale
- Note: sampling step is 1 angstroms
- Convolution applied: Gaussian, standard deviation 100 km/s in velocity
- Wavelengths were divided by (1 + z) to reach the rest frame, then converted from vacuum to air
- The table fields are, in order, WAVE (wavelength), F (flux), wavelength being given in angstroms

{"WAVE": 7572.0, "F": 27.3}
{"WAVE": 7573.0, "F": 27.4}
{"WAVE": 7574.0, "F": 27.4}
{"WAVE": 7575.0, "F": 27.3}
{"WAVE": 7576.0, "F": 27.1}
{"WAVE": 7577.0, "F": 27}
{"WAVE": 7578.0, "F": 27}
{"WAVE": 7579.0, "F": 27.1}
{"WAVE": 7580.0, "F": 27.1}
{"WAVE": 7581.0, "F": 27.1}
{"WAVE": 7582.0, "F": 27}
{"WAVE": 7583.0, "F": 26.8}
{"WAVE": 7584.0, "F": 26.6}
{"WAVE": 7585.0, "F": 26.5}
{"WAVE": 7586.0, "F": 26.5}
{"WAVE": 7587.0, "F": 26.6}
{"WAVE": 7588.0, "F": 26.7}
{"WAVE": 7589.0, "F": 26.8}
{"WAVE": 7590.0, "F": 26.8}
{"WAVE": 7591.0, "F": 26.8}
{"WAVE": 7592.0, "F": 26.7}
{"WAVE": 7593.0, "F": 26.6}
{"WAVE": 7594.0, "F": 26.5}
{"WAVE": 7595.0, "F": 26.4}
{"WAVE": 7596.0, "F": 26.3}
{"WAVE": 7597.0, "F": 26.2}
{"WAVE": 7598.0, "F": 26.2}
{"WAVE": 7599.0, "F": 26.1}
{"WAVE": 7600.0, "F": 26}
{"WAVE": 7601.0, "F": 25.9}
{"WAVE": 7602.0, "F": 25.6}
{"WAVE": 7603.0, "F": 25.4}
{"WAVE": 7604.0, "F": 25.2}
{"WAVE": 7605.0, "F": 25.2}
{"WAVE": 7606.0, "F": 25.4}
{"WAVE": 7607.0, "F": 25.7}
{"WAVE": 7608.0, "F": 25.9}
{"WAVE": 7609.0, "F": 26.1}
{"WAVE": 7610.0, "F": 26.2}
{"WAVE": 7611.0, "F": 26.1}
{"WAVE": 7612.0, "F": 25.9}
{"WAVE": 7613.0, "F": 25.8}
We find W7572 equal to 27.3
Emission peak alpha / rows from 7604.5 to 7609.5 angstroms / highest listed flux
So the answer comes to 26.1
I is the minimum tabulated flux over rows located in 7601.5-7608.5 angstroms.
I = 25.2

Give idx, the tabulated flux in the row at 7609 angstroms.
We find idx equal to 26.1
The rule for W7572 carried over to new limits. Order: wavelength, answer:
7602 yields 25.6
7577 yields 27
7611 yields 26.1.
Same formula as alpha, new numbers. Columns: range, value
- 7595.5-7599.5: 26.3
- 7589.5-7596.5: 26.8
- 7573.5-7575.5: 27.4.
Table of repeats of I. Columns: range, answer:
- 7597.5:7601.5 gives 25.9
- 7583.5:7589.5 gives 26.5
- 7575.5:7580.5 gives 27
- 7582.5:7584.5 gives 26.6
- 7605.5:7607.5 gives 25.4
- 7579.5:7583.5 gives 26.8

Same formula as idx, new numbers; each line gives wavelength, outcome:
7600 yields 26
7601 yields 25.9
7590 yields 26.8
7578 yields 27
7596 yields 26.3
